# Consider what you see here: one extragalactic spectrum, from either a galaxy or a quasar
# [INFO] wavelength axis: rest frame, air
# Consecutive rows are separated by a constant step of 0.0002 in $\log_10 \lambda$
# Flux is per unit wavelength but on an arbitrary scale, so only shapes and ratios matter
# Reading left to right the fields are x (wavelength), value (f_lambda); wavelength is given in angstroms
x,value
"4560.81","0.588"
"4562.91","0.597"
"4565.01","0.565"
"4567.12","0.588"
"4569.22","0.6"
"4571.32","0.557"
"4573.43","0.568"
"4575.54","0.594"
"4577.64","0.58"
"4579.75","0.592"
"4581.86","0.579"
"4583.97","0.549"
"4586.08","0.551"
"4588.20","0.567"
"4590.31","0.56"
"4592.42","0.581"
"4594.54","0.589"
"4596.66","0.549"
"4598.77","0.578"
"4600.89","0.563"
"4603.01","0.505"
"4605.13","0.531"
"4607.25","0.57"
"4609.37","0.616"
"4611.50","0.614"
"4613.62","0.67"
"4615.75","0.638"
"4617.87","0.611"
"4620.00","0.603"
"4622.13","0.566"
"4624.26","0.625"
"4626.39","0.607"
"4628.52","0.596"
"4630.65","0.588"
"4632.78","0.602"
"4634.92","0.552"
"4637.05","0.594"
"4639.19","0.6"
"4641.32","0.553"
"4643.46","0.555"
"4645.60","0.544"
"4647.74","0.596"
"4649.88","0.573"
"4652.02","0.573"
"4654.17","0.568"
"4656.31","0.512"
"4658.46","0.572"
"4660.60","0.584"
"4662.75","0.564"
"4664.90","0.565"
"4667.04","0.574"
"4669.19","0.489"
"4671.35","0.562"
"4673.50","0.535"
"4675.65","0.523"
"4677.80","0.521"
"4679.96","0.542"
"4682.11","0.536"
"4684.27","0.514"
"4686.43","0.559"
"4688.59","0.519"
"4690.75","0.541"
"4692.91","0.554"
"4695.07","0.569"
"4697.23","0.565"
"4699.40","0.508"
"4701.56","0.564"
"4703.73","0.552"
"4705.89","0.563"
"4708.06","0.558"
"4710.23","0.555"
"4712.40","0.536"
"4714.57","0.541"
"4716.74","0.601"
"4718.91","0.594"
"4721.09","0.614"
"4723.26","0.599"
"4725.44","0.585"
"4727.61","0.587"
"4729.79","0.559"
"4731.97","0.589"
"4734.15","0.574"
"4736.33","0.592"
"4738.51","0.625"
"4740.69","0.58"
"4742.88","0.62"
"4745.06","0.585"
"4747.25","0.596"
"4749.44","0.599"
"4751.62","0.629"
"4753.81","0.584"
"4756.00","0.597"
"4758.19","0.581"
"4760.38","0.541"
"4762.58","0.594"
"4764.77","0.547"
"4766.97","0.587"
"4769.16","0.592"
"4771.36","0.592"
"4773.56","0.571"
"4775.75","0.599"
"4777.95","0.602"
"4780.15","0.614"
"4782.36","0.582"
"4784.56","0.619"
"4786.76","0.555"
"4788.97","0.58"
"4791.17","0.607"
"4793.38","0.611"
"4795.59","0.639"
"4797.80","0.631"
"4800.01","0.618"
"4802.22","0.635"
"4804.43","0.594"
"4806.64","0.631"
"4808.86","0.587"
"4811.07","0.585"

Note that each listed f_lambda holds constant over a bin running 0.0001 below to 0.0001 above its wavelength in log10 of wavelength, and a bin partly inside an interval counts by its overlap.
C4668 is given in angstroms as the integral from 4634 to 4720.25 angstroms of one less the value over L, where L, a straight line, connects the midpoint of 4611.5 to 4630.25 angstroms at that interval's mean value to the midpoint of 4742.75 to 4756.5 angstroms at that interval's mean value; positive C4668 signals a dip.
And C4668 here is 7.5 angstroms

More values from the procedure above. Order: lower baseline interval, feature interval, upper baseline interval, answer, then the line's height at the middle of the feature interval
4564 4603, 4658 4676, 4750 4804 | 0.91 angstroms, 0.582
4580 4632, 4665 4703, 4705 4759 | 2.90 angstroms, 0.585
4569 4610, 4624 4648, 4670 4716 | -1.10 angstroms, 0.557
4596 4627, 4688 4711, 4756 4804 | 1.64 angstroms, 0.593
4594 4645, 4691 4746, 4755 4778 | 0.80 angstroms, 0.583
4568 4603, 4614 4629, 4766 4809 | -0.88 angstroms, 0.576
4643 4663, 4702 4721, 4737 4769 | 0.47 angstroms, 0.58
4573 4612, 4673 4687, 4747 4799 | 1.19 angstroms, 0.581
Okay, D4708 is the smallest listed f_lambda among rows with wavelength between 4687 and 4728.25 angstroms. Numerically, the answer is 0.508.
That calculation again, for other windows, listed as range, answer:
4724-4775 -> 0.541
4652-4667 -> 0.512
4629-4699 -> 0.489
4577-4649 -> 0.505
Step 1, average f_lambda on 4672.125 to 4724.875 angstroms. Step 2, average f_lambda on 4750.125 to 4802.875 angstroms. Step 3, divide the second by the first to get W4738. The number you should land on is 1.1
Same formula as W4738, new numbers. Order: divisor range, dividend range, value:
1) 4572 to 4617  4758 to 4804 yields 1.03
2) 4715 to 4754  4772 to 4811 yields 1.02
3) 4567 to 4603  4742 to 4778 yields 1.03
